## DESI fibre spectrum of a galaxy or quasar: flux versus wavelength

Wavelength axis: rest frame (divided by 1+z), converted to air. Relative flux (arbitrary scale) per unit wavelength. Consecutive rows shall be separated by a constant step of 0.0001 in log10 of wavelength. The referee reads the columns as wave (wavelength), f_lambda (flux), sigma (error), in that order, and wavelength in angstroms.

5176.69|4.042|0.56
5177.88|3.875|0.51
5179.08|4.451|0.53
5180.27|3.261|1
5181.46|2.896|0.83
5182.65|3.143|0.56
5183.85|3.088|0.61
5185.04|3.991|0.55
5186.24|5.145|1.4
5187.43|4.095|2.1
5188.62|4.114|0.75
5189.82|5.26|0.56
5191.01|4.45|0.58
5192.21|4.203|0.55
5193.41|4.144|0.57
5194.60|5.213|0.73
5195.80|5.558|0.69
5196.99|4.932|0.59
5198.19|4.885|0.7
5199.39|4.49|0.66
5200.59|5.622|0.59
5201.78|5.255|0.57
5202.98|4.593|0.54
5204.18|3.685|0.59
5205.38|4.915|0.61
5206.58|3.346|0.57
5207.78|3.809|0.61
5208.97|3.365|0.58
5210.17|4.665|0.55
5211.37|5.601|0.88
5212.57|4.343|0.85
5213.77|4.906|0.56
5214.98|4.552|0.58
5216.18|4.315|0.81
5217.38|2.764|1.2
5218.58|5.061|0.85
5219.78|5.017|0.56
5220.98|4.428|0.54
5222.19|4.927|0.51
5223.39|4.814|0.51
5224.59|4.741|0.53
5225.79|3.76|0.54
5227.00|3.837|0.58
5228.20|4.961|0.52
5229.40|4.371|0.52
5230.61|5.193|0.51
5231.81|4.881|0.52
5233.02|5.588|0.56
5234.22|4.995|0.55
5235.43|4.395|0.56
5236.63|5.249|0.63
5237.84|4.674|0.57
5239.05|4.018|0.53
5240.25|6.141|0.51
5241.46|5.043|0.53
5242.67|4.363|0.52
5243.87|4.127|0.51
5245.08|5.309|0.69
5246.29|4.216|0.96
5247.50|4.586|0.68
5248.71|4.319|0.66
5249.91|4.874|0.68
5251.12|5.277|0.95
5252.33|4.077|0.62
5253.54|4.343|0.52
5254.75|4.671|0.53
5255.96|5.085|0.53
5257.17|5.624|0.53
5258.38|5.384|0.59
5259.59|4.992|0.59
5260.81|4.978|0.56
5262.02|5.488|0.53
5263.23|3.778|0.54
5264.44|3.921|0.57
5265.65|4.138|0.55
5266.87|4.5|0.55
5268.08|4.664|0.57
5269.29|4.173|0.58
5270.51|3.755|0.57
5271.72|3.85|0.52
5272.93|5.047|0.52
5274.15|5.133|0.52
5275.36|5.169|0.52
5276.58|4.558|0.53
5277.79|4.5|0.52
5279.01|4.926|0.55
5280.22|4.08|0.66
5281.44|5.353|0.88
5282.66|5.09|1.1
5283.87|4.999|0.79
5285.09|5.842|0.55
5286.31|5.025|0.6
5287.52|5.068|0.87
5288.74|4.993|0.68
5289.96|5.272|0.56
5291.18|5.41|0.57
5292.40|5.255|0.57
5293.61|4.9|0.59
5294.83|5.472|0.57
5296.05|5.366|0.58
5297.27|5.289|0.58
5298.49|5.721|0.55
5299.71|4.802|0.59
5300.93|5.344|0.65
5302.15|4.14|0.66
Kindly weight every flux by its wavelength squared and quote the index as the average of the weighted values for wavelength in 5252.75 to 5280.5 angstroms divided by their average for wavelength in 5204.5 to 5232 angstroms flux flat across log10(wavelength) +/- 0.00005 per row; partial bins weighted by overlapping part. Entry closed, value 1.1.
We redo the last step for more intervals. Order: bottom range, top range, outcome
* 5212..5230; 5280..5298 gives 1.20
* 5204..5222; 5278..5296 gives 1.21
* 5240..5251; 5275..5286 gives 1.05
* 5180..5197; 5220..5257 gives 1.14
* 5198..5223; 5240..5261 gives 1.09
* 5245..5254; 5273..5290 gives 1.10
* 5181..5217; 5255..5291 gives 1.12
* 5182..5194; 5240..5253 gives 1.16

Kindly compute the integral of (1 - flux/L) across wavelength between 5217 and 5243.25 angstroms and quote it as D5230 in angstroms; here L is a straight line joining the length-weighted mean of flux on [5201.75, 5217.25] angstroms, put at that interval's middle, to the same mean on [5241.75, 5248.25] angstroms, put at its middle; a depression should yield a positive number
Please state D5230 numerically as -1.5 angstroms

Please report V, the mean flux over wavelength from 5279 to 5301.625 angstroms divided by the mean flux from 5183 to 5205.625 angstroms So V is 1.13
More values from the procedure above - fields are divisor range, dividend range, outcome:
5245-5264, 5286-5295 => 1.08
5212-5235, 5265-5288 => 1.03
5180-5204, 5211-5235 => 1.05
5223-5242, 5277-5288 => 1.04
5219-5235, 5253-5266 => 1.01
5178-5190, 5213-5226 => 1.16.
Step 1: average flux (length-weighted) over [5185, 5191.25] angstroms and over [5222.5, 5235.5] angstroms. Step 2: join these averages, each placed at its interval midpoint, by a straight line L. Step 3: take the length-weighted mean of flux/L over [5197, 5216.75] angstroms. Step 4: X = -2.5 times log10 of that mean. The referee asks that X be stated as 0.02 mag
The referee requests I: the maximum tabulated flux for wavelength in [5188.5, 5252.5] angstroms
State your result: 6.141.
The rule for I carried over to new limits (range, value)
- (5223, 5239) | 5.588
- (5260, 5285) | 5.488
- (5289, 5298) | 5.472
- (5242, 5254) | 5.309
